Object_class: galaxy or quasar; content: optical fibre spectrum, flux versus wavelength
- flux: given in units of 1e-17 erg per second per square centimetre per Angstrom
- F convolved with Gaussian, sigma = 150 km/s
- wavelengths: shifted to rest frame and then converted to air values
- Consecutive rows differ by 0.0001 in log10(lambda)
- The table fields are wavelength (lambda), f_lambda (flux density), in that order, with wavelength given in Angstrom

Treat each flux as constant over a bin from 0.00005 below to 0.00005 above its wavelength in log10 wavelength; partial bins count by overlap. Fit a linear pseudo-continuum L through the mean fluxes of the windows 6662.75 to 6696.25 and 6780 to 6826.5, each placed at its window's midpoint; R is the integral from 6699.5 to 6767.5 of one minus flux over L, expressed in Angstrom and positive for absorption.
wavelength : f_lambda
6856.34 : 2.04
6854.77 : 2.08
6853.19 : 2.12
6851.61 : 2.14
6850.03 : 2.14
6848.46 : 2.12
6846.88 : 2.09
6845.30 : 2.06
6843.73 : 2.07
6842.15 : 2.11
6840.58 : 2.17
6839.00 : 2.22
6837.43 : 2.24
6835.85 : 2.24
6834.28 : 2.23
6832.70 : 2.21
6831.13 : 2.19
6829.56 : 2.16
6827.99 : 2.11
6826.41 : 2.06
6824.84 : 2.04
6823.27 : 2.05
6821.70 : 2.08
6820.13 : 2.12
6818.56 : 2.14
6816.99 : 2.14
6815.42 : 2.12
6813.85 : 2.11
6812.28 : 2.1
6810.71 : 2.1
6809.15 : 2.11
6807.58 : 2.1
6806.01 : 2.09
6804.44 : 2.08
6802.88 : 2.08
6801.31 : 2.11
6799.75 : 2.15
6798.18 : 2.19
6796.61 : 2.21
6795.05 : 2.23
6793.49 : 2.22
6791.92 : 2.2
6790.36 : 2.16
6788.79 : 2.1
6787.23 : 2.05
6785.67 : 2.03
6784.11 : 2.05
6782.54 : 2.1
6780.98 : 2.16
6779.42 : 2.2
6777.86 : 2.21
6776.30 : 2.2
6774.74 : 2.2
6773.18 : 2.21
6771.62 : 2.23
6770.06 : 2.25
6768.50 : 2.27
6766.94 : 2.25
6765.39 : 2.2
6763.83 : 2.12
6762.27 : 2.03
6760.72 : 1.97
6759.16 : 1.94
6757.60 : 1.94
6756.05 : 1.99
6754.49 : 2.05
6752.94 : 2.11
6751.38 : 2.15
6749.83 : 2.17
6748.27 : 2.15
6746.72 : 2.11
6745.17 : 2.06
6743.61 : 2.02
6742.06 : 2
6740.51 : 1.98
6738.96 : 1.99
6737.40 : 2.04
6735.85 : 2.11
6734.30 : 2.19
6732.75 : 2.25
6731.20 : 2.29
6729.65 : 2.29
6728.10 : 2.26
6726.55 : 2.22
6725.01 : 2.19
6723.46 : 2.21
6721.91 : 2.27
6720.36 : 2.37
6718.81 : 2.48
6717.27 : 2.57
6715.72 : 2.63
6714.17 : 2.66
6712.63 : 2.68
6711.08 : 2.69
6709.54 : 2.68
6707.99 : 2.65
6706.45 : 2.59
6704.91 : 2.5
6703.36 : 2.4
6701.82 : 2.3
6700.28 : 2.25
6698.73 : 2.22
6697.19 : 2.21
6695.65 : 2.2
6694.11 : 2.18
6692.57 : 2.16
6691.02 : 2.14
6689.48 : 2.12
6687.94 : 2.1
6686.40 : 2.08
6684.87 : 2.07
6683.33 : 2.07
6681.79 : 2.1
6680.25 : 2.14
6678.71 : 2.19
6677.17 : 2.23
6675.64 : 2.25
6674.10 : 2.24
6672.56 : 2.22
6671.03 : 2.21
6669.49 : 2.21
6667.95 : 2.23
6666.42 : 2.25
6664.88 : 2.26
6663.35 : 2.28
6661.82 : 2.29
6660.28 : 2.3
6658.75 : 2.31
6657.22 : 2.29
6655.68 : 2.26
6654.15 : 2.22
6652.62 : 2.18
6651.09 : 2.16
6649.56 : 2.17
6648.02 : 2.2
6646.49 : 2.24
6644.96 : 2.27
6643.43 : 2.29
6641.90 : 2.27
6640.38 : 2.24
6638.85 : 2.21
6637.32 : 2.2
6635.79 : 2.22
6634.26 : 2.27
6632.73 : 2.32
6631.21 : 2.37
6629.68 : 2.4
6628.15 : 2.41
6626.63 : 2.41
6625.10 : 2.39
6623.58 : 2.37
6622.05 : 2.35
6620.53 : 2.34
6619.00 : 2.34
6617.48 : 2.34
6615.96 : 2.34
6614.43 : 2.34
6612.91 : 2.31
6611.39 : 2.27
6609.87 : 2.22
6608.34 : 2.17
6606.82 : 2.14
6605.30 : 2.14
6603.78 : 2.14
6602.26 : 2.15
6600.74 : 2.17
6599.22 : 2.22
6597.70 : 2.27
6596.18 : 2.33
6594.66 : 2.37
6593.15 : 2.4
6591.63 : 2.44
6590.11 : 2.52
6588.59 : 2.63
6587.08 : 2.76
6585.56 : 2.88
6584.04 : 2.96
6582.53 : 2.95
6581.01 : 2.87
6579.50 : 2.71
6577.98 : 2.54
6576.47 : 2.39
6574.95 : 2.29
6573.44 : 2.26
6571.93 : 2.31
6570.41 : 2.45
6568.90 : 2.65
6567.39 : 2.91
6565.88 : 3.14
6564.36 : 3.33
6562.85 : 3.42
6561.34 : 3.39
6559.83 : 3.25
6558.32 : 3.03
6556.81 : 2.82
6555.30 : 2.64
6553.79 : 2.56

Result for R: -3.08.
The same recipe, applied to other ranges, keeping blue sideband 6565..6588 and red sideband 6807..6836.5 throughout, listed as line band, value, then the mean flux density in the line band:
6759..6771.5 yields 0.6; 2.14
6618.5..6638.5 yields 1.7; 2.33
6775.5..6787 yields 0.4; 2.13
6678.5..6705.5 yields 2.5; 2.19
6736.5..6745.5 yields 1.1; 2.01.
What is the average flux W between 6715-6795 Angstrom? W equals 2.17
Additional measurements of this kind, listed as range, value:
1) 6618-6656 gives 2.28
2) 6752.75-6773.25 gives 2.11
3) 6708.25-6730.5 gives 2.45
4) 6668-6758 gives 2.24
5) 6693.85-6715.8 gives 2.46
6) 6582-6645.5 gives 2.36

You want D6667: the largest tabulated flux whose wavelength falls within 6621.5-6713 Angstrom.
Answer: 2.69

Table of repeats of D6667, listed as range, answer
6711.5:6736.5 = 2.68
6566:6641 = 2.96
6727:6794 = 2.29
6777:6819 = 2.23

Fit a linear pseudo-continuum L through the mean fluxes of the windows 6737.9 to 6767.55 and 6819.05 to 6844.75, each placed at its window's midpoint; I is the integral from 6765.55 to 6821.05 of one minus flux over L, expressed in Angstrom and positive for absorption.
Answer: -1.2 Angstrom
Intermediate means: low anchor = 2.06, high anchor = 2.14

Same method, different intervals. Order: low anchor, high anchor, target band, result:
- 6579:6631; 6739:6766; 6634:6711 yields -0.1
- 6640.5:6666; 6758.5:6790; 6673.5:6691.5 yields 0.6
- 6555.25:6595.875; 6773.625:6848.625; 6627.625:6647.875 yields 2.4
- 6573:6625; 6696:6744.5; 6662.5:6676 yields 0.7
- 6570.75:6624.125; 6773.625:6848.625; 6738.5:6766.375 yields 1.9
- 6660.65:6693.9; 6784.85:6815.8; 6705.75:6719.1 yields -2.9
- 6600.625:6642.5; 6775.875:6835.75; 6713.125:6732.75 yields -1.5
